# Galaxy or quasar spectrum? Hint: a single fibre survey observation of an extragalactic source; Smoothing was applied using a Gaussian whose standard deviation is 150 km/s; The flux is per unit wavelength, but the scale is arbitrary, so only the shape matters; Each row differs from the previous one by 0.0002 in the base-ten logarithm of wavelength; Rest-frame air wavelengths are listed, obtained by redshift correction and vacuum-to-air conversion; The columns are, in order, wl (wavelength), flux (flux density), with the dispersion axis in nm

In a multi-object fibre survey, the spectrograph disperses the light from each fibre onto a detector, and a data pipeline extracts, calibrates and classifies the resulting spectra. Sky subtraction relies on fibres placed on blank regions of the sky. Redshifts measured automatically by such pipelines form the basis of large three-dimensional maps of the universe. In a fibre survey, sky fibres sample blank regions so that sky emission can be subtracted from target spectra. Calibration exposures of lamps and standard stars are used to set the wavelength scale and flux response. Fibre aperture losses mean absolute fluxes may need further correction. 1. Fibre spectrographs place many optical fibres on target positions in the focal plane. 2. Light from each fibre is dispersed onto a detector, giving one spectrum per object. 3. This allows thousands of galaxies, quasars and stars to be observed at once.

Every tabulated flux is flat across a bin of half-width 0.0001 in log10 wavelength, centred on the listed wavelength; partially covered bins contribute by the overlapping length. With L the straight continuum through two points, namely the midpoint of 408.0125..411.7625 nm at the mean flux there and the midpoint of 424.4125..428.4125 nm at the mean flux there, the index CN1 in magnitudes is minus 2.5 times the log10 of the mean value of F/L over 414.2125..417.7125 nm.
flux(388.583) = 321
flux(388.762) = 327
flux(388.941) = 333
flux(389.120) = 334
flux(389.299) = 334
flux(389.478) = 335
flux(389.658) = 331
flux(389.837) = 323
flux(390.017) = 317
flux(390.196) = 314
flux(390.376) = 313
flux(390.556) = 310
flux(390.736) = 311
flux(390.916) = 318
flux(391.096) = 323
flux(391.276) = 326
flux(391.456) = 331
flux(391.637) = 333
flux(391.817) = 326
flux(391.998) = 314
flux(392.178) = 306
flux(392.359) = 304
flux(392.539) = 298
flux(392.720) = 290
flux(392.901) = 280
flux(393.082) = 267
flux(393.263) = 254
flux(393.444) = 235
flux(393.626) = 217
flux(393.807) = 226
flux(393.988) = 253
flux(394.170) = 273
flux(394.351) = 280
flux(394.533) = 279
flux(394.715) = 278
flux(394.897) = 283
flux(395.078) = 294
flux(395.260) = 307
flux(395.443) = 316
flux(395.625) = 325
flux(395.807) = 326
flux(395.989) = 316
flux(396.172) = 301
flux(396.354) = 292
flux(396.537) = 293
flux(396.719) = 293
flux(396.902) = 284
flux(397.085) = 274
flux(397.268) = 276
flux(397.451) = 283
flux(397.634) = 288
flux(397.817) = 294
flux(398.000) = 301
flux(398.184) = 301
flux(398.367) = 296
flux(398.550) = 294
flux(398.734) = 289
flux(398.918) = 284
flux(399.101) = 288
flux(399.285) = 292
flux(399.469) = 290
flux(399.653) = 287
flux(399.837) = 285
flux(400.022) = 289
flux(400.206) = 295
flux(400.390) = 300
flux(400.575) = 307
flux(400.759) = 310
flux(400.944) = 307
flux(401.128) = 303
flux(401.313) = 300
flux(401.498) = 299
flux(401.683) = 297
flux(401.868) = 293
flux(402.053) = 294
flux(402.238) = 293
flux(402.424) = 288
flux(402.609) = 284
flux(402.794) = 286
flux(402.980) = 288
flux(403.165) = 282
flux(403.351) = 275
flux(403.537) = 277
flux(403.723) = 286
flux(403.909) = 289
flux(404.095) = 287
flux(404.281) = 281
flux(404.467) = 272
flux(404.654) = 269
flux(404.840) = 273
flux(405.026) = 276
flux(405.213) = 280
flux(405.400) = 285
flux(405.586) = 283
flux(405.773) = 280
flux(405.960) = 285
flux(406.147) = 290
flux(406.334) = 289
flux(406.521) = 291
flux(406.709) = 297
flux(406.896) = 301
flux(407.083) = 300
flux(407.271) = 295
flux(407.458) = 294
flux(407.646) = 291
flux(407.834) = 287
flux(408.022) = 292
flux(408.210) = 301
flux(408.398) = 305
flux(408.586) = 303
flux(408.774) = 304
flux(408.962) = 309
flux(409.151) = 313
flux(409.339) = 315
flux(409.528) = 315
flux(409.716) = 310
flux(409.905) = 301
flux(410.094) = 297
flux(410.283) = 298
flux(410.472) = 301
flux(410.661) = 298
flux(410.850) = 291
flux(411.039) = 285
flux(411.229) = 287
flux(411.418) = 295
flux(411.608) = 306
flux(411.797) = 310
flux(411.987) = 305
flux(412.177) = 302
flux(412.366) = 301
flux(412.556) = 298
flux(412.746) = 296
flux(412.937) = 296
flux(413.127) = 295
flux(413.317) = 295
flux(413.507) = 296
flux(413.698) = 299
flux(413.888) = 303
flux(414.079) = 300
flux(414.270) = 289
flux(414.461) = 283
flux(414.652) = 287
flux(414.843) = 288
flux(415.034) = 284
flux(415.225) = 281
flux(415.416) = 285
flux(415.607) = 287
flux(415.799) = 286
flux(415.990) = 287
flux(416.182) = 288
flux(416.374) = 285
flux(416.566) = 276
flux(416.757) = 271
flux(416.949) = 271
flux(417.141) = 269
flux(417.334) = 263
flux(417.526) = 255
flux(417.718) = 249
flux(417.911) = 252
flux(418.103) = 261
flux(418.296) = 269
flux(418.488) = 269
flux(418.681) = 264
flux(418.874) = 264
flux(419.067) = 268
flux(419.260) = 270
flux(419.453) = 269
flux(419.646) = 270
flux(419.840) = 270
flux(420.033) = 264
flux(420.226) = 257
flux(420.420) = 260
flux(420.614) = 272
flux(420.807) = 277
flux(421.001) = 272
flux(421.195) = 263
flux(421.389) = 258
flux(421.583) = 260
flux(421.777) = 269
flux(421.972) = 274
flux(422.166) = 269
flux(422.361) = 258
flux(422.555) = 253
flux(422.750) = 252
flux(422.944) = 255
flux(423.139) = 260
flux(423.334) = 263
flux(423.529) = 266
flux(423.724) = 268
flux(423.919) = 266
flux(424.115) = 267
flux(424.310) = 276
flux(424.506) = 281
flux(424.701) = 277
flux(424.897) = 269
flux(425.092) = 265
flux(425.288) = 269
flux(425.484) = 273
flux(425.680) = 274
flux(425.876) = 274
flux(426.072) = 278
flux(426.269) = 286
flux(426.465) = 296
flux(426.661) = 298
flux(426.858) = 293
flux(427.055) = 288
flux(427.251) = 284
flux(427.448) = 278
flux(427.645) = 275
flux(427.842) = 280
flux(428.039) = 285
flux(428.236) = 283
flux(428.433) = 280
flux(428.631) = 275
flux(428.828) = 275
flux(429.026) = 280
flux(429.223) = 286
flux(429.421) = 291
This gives 0.057 mag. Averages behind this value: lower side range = 302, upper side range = 280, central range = 279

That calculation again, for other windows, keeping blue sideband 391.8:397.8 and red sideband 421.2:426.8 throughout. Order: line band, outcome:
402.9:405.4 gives 0.00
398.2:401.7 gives -0.05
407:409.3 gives -0.08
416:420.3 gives 0.02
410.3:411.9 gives -0.08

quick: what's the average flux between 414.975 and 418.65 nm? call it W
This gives 273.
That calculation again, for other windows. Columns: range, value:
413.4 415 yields 293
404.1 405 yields 275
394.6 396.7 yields 302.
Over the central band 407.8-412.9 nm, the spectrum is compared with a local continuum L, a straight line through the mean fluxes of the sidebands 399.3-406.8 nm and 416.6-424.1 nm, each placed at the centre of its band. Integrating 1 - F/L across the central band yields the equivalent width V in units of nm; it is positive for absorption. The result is -0.42 nm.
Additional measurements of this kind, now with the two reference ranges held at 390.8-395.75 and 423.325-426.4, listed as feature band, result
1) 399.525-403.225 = -0.11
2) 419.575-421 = 0.04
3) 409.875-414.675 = -0.29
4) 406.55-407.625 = -0.05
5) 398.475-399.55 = -0.01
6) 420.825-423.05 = 0.09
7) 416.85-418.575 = 0.09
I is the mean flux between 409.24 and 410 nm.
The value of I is 310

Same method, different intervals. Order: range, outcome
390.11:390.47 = 313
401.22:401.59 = 299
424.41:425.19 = 273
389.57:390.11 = 324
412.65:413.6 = 296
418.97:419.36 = 269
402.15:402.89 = 288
